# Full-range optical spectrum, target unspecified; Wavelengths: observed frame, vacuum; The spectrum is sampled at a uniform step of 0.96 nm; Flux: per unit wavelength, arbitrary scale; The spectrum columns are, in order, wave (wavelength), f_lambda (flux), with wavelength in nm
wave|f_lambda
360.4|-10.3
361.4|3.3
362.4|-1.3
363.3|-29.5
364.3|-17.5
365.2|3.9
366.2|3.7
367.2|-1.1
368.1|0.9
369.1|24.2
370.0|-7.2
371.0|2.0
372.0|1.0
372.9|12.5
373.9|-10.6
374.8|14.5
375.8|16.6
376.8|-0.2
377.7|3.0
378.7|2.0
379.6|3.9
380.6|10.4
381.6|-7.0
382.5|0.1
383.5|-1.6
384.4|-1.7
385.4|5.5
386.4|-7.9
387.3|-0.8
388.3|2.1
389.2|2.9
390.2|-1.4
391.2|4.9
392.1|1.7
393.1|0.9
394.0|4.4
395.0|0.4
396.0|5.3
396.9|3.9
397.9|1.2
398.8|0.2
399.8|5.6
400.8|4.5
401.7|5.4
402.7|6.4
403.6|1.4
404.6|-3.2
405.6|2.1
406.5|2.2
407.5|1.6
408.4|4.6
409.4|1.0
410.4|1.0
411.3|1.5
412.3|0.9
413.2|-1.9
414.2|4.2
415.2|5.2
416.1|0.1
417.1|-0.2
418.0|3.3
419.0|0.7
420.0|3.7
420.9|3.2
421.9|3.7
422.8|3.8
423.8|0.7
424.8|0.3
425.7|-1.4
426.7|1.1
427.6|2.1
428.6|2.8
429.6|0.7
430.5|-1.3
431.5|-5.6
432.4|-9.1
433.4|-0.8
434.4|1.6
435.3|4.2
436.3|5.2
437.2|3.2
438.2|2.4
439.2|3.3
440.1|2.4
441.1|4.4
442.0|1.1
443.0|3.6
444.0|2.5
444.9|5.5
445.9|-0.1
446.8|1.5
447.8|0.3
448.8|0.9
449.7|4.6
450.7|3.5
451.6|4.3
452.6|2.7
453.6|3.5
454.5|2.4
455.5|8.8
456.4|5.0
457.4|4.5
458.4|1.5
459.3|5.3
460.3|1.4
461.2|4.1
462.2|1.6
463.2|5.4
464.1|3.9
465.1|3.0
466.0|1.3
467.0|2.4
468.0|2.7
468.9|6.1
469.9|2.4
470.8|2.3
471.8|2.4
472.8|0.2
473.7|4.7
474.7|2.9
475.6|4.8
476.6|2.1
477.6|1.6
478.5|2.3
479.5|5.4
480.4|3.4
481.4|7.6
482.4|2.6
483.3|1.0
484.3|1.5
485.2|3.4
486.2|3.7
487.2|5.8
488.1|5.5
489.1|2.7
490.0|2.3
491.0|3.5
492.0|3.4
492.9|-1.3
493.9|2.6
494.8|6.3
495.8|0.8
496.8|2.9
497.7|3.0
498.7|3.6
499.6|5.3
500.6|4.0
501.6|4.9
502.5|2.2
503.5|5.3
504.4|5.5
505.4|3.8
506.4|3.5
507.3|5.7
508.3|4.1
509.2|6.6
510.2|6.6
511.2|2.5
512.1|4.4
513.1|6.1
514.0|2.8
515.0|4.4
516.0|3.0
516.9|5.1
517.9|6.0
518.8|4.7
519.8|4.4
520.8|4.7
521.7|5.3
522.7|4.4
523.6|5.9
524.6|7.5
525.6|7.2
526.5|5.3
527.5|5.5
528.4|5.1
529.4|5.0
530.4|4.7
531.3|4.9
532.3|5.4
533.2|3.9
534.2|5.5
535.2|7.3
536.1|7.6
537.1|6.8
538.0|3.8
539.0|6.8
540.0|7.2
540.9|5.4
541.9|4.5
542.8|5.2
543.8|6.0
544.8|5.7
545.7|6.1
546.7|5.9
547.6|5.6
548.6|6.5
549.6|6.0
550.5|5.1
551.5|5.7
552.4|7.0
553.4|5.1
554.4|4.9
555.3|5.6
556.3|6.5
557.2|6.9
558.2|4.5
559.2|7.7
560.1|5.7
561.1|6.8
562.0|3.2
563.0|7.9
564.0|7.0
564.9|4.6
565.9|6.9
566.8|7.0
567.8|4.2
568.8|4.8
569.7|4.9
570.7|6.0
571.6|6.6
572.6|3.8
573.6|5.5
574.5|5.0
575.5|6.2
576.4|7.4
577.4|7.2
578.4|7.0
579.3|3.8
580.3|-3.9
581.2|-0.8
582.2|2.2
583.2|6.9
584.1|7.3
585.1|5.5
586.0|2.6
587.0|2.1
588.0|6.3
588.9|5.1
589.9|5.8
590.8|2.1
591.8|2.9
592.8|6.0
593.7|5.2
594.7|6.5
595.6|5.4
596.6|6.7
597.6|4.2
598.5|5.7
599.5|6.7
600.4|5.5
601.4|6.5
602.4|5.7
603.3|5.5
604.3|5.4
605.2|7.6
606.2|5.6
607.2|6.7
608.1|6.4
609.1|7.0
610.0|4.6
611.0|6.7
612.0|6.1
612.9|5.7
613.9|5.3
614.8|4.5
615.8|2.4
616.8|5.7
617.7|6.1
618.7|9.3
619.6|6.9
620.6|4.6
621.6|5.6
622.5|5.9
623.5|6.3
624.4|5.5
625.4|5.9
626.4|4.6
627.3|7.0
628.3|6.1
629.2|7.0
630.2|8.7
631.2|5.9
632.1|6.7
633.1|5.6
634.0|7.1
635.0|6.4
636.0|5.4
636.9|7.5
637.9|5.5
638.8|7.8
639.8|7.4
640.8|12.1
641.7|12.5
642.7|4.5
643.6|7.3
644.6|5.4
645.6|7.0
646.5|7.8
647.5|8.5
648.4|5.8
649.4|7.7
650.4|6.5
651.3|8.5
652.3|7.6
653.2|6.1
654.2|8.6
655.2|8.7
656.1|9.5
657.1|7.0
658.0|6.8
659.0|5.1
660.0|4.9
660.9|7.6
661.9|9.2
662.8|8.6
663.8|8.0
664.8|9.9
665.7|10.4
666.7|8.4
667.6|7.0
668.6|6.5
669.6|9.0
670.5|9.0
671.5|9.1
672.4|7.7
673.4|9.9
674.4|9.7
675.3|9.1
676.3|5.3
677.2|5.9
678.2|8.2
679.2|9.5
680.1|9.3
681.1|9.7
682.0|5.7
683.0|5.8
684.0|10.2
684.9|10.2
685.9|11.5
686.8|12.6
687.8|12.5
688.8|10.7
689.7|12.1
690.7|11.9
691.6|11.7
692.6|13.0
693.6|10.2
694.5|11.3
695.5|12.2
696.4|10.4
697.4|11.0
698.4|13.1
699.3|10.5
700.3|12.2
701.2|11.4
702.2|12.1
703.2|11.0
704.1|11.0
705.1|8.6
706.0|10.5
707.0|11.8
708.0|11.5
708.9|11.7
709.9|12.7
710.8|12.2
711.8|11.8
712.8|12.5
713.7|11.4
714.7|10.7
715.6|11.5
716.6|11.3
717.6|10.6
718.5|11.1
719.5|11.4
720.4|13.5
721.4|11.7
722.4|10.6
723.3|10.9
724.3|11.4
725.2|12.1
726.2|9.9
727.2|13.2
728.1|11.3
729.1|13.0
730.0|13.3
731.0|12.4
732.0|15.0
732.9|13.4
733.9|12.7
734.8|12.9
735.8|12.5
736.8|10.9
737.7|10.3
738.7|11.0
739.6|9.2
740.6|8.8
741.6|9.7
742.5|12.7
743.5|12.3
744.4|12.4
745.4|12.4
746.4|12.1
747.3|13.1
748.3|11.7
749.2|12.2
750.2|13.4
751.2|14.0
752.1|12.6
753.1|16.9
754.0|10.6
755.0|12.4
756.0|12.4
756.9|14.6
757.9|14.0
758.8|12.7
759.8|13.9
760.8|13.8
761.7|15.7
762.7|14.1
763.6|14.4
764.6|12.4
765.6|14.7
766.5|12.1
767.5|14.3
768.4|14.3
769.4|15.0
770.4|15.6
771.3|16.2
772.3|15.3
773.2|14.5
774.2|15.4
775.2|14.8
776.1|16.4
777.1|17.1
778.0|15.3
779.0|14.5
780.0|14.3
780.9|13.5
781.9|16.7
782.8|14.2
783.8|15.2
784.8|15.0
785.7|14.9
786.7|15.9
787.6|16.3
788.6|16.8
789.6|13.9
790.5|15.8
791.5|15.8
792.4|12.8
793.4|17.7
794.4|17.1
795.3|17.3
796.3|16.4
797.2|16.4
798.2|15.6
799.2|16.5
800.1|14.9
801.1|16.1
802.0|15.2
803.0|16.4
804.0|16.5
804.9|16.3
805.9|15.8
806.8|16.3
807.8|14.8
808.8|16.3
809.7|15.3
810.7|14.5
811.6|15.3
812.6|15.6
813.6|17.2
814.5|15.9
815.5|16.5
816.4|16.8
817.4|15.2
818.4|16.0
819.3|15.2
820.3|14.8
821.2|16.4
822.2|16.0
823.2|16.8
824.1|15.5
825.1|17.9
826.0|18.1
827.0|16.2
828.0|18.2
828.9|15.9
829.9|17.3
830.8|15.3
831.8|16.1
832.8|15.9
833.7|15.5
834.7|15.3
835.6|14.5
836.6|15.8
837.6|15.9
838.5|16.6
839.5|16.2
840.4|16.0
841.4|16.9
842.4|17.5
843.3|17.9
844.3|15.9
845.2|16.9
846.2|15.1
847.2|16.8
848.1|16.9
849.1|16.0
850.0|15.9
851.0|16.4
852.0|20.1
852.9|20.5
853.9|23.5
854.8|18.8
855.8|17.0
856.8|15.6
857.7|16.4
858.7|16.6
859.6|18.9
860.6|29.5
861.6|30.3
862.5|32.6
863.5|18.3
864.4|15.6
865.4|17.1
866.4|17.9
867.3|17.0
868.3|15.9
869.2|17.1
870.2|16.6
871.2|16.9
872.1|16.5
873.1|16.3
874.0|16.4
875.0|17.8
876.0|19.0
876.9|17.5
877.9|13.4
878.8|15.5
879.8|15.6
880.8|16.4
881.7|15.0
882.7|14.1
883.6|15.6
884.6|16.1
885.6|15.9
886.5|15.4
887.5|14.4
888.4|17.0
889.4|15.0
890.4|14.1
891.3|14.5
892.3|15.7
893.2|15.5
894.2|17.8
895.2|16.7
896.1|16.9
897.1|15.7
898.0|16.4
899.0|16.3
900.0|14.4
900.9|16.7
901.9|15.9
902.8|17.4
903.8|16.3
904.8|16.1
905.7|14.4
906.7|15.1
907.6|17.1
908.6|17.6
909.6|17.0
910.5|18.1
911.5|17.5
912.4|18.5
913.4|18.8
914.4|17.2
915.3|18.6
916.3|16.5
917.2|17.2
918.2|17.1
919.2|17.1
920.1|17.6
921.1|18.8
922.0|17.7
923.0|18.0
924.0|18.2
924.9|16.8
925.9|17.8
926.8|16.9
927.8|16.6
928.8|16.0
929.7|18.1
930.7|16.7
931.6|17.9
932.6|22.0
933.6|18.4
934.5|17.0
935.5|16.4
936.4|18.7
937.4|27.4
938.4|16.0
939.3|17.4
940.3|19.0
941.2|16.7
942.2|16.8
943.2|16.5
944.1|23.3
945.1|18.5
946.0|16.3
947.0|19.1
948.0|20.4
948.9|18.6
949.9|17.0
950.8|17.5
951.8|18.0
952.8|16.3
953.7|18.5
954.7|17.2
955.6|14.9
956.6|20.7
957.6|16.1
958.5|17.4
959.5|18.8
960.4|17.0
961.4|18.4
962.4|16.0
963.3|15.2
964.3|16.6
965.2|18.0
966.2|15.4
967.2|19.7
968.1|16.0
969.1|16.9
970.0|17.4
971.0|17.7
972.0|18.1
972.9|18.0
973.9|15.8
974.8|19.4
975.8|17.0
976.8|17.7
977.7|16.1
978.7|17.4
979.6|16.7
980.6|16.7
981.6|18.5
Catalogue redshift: 0.719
